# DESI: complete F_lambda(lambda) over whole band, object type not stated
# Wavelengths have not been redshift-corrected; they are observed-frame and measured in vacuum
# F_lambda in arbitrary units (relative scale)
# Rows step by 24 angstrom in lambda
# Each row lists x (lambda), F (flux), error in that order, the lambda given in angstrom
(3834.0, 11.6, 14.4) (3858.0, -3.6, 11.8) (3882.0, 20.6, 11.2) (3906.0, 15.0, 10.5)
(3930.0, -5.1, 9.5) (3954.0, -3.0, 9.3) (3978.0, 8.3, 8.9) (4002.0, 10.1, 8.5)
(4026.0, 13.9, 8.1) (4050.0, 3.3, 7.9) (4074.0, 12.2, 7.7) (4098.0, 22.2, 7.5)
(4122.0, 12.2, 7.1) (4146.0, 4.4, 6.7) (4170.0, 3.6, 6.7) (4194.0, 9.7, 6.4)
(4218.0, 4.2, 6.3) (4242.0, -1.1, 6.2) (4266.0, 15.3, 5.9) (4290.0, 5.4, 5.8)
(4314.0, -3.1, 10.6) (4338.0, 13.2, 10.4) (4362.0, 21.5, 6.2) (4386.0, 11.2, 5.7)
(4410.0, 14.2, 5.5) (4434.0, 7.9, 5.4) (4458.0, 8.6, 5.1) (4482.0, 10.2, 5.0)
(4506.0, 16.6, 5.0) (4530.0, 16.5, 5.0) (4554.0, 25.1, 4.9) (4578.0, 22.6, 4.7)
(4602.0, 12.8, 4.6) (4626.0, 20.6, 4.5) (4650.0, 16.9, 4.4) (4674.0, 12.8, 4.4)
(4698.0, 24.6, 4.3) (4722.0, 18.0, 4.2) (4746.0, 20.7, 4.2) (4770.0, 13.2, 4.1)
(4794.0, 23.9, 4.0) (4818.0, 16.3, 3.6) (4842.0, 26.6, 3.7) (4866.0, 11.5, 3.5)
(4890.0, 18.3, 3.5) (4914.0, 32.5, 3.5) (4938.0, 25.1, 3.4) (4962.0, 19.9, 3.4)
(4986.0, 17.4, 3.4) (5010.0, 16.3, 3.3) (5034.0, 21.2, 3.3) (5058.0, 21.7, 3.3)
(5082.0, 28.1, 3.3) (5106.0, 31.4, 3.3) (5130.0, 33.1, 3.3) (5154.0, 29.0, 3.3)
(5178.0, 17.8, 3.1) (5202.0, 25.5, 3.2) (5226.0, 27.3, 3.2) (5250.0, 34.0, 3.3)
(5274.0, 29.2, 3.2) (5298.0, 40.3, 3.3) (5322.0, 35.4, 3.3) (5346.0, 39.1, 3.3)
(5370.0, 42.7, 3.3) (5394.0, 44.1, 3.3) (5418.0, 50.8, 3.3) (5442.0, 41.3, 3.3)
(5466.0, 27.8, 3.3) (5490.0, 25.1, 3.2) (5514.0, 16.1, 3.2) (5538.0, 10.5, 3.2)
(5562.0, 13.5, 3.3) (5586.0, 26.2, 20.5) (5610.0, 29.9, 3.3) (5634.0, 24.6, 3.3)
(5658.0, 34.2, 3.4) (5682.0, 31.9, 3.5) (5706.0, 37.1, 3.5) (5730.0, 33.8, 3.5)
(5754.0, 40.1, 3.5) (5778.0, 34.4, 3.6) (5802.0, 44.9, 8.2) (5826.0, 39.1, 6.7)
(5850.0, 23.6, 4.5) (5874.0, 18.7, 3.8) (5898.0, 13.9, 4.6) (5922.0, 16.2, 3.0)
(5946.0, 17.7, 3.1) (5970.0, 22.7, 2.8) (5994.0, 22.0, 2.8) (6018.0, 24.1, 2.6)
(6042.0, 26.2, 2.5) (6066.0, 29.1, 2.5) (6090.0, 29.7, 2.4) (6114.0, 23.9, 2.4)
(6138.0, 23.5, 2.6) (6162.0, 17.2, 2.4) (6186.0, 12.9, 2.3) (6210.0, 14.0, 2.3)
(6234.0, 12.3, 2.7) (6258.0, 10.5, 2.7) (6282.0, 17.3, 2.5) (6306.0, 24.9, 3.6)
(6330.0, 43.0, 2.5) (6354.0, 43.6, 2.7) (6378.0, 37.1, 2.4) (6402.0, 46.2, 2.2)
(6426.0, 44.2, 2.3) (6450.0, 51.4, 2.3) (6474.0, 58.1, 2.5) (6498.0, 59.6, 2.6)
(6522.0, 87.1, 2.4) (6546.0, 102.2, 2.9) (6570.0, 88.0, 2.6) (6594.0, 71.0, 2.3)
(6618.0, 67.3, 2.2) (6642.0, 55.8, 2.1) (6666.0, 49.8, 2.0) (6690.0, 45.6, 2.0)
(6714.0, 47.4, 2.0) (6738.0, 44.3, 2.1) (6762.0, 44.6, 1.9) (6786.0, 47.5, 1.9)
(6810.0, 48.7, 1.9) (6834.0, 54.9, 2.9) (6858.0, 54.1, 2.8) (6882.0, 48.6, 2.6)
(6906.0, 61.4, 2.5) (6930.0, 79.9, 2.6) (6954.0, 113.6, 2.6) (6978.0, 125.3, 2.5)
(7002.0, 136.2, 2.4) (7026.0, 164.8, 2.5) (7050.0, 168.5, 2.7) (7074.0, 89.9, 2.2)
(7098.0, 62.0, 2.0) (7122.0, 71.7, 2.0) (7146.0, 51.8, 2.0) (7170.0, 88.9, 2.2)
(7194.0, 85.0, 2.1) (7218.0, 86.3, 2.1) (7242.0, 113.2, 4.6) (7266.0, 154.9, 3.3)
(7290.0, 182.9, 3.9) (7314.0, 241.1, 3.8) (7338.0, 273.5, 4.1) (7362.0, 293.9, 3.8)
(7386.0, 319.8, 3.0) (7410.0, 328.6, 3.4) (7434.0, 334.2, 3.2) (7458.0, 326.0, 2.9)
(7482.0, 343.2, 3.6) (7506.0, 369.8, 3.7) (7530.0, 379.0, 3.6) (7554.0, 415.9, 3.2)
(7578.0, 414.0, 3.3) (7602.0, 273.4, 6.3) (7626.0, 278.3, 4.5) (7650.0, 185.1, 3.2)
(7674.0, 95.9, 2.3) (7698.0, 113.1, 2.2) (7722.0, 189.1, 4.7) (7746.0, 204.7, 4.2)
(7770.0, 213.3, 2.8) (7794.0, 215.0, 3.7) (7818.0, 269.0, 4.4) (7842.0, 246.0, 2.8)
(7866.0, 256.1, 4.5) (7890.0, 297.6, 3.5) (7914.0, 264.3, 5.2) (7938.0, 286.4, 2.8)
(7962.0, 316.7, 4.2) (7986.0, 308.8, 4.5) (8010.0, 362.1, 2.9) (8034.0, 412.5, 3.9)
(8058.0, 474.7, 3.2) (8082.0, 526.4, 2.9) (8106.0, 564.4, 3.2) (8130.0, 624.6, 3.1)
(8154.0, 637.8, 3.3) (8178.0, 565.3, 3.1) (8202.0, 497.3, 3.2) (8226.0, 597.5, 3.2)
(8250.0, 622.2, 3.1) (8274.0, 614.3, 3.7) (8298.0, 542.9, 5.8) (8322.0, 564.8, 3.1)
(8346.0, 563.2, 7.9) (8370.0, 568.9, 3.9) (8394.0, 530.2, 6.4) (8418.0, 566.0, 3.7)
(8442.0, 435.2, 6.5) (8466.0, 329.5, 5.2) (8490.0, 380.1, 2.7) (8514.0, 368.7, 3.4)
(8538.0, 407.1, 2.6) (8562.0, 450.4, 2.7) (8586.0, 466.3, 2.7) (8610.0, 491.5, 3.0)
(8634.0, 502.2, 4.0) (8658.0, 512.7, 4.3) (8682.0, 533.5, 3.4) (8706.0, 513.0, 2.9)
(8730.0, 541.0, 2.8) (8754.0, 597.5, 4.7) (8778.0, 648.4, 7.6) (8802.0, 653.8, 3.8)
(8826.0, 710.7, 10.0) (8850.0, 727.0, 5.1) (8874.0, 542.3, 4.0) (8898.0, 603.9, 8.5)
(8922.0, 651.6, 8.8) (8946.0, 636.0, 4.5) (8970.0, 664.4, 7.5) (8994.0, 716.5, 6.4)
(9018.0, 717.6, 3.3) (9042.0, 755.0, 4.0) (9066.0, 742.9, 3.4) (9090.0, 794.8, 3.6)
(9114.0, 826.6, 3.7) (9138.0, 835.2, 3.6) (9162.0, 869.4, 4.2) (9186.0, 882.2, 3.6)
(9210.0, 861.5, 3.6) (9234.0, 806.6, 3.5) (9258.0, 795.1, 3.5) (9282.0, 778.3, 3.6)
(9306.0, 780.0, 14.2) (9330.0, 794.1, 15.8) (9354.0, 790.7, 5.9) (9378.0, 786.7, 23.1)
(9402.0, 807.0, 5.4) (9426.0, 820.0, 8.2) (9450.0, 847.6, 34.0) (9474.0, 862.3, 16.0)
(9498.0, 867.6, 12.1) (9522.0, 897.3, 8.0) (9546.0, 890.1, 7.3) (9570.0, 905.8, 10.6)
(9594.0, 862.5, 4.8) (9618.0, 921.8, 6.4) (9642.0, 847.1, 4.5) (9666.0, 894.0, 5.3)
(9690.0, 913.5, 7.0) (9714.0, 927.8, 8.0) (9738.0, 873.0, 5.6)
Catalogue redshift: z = 0.000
